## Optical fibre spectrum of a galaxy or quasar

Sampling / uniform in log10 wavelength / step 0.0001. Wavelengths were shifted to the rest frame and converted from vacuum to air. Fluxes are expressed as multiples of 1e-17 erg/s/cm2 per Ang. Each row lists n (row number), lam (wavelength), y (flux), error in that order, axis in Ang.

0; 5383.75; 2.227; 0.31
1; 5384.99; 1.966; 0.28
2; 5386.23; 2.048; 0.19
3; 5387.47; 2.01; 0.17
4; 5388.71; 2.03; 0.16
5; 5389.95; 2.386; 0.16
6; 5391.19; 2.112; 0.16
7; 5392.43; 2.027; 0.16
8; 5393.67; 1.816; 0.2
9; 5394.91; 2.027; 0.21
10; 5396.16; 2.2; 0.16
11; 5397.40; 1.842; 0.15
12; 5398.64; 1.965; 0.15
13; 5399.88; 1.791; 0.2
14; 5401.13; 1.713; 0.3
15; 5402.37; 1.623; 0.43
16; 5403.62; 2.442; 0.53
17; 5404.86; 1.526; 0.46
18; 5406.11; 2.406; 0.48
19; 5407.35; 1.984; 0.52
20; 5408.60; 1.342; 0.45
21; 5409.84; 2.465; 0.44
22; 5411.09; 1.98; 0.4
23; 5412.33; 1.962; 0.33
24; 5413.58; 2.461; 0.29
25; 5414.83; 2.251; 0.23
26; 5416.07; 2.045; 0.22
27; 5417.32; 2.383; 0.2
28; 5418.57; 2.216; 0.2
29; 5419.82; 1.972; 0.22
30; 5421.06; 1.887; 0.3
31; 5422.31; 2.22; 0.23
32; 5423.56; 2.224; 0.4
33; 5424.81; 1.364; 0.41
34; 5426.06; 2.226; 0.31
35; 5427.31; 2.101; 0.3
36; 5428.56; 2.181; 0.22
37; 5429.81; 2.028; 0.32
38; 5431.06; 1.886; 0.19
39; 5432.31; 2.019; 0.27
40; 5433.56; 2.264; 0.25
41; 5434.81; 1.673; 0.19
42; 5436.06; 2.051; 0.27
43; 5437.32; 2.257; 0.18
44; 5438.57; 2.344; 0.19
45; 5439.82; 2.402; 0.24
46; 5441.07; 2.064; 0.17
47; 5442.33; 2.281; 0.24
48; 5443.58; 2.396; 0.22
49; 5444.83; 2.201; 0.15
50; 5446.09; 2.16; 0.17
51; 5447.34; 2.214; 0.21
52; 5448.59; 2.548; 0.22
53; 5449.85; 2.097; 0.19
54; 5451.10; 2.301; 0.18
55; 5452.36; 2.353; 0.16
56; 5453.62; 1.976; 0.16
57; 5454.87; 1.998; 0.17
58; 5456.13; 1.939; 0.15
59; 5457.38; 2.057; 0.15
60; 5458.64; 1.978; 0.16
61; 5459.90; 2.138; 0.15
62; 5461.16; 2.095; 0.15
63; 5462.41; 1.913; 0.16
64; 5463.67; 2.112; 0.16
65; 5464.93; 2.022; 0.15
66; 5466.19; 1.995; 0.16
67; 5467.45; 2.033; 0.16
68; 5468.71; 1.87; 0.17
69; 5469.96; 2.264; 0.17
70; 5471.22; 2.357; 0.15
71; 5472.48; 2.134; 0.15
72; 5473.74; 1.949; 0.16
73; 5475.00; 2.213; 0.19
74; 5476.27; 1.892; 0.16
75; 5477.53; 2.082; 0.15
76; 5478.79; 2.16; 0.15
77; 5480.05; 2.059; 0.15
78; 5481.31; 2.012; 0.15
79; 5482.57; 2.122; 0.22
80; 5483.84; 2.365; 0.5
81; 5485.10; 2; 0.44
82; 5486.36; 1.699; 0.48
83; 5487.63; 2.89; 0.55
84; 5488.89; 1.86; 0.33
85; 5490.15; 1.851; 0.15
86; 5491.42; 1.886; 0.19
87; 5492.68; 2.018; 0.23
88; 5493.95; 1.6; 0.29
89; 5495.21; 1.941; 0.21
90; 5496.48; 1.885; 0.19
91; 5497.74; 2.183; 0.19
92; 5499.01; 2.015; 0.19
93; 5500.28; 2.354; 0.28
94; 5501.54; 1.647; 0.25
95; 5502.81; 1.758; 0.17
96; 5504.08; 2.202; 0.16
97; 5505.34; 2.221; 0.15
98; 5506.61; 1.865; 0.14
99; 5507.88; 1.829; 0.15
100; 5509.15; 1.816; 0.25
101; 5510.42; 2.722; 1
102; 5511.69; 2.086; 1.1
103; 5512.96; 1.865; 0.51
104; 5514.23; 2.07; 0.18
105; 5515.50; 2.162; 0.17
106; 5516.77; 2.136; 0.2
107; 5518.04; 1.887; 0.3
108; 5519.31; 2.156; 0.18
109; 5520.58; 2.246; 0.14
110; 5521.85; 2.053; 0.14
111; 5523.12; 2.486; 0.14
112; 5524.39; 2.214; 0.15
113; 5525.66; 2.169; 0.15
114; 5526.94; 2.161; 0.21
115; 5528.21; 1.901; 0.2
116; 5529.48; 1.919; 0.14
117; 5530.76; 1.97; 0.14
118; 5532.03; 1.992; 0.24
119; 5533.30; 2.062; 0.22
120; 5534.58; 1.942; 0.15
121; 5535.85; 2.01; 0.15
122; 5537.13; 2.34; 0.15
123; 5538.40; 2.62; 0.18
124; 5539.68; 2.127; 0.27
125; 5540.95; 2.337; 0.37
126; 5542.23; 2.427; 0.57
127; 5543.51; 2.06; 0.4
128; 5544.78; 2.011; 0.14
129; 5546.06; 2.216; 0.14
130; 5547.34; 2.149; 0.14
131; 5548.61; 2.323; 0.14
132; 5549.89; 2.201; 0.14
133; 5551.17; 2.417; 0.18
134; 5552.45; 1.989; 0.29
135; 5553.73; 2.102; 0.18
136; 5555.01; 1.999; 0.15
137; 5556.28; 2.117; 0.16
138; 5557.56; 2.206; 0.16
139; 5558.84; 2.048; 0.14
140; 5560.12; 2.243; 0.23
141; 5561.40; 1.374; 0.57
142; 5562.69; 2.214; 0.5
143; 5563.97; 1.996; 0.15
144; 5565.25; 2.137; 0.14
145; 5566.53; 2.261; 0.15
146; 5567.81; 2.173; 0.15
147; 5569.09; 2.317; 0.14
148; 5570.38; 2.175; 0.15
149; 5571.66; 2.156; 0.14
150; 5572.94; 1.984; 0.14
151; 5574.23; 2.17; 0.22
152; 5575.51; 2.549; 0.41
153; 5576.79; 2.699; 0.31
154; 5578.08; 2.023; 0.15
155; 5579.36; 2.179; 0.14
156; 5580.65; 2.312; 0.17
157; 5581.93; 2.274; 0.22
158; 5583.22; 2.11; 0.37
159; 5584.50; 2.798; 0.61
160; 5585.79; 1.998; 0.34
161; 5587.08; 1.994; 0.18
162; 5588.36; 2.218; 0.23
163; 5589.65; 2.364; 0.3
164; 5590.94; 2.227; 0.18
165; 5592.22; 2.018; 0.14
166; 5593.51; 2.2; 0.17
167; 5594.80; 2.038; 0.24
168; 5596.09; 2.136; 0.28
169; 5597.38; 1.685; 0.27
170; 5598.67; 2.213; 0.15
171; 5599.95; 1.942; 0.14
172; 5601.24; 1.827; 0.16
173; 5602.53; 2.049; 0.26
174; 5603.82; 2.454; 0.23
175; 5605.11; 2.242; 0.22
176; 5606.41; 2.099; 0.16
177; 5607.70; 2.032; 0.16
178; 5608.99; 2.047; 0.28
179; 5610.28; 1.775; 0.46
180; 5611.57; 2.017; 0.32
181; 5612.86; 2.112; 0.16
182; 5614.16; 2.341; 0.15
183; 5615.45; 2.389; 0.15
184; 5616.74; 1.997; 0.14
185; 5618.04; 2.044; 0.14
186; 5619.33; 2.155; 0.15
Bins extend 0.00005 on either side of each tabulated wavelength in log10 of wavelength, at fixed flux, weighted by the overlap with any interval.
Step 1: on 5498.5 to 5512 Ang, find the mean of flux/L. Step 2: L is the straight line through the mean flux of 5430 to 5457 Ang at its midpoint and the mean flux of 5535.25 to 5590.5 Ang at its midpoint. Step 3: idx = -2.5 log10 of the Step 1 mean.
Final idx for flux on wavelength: 0.07 mag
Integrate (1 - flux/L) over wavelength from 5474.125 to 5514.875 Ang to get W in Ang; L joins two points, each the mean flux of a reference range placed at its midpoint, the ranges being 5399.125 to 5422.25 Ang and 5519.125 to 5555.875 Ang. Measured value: 1.5 Ang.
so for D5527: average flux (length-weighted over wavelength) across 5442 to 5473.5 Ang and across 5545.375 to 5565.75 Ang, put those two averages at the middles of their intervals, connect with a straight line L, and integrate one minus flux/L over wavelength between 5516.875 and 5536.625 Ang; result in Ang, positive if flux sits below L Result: 0.3 Ang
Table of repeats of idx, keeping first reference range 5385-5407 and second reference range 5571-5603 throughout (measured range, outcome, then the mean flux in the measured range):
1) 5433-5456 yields -0.078 mag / 2.19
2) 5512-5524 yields -0.007 mag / 2.12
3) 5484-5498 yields 0.048 mag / 1.99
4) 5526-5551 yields -0.013 mag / 2.15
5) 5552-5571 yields 0.028 mag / 2.09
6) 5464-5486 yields -0.009 mag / 2.09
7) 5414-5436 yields -0.019 mag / 2.06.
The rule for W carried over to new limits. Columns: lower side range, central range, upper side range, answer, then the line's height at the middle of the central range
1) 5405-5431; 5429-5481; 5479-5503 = -1.9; 2.04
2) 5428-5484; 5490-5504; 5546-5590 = 1.4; 2.14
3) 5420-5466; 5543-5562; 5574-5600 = 0.7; 2.18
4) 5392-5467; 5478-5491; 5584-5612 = -0.1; 2.08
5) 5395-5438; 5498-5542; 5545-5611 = 0.0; 2.1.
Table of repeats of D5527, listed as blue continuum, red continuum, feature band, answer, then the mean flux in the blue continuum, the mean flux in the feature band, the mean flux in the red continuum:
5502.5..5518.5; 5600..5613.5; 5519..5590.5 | -4.0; 2.05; 2.17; 2.06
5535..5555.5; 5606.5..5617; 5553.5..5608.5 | -0.1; 2.21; 2.15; 2.09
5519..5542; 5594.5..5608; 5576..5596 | -1.4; 2.16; 2.23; 2.07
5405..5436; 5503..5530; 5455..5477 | 0.2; 2.06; 2.05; 2.1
